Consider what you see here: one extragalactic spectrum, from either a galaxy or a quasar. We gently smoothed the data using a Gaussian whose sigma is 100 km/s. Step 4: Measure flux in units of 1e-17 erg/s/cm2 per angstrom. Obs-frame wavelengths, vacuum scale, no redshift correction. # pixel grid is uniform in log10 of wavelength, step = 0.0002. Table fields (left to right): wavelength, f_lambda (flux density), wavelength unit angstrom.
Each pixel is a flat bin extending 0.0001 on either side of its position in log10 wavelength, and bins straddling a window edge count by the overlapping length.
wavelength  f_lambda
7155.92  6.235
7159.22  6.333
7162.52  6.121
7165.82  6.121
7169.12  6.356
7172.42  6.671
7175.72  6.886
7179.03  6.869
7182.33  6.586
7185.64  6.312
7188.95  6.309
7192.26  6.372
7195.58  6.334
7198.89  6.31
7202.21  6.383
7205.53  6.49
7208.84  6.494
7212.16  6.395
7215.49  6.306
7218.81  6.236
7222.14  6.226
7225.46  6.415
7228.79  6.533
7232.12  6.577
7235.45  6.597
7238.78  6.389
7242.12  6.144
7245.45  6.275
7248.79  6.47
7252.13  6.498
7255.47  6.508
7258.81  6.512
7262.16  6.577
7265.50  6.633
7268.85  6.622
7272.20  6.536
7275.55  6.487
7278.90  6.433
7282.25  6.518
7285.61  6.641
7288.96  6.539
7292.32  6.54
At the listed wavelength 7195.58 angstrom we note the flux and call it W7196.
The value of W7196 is 6.334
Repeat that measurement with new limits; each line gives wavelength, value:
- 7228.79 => 6.533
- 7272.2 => 6.536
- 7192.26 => 6.372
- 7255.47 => 6.508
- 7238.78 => 6.389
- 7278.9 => 6.433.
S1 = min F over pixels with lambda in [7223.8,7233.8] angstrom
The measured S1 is 6.415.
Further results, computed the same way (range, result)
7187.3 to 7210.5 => 6.309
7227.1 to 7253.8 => 6.144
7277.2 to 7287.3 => 6.433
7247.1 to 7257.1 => 6.47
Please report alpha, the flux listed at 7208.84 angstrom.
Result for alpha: 6.494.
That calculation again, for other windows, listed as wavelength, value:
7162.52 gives 6.121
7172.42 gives 6.671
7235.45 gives 6.597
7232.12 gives 6.577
